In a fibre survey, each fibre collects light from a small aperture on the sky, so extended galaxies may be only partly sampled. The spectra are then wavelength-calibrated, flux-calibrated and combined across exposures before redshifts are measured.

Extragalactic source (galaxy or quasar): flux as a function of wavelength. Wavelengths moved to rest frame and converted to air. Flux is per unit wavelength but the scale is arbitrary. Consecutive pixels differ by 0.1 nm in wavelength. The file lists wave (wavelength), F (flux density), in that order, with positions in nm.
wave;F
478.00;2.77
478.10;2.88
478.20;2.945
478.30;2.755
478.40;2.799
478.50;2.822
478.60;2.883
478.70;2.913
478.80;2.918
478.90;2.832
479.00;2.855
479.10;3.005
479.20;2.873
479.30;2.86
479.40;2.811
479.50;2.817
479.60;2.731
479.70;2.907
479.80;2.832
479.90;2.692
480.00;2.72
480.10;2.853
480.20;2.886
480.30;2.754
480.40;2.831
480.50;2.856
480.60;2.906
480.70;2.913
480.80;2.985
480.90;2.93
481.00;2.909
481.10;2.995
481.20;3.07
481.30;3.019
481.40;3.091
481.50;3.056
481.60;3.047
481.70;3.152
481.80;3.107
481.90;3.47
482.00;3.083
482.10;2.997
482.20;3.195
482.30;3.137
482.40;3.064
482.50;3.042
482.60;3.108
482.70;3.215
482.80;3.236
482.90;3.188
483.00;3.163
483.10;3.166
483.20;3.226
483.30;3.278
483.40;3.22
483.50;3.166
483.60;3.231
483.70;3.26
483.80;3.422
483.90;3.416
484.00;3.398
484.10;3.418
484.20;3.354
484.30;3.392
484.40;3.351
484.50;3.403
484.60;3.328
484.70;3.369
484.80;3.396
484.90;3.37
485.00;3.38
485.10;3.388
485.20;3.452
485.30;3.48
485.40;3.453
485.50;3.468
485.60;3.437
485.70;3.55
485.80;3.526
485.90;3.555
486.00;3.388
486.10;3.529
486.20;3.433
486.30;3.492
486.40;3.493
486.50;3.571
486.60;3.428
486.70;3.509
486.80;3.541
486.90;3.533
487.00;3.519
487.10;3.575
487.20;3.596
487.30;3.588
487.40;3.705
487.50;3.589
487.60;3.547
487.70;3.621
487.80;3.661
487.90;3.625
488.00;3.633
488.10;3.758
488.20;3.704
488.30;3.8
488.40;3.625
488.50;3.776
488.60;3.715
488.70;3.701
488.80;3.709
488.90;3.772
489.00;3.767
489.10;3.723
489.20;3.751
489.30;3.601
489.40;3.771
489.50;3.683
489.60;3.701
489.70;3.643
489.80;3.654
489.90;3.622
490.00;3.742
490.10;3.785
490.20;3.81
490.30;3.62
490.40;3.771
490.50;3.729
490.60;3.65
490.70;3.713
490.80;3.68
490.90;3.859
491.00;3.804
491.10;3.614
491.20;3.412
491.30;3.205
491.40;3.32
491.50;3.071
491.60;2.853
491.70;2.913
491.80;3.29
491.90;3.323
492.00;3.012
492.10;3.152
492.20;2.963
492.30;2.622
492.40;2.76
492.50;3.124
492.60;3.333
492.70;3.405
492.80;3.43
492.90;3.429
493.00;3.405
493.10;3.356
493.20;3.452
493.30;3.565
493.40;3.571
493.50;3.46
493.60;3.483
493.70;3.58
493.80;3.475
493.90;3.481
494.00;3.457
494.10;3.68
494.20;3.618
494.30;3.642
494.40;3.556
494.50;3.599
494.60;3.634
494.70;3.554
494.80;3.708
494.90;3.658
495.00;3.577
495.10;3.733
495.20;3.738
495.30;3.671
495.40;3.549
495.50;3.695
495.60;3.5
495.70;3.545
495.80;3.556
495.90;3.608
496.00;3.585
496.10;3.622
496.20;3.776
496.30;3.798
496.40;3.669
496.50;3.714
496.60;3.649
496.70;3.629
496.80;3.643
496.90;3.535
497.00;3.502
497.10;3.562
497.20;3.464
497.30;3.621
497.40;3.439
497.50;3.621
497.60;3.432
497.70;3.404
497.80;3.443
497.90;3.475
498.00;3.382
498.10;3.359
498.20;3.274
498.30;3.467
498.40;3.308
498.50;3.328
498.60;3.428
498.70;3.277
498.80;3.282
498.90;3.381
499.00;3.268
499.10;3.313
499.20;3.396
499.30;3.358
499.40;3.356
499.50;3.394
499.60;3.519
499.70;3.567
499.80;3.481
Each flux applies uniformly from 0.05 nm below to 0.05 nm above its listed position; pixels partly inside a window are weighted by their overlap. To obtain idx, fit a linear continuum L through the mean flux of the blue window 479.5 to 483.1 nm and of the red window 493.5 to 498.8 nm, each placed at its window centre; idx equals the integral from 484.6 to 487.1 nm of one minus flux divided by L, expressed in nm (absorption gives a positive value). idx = -0.23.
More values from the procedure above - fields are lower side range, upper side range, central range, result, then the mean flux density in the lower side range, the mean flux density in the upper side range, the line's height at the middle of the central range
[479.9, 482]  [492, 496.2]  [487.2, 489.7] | -0.33 nm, 2.97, 3.47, 3.26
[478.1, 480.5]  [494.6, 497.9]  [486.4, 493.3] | -0.45 nm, 2.84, 3.6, 3.31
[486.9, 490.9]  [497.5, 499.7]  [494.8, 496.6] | -0.09 nm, 3.68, 3.38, 3.47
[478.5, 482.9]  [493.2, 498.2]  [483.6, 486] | -0.21 nm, 2.97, 3.57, 3.13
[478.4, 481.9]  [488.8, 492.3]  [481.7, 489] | -0.48 nm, 2.91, 3.52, 3.22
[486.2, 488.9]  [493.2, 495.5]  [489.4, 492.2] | 0.08 nm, 3.62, 3.59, 3.6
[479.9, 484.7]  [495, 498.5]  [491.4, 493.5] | 0.13 nm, 3.13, 3.55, 3.43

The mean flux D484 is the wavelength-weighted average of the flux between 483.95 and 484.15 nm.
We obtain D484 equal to 3.41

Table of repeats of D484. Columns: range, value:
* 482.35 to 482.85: 3.13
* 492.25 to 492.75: 3.05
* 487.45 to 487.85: 3.6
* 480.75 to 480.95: 2.96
